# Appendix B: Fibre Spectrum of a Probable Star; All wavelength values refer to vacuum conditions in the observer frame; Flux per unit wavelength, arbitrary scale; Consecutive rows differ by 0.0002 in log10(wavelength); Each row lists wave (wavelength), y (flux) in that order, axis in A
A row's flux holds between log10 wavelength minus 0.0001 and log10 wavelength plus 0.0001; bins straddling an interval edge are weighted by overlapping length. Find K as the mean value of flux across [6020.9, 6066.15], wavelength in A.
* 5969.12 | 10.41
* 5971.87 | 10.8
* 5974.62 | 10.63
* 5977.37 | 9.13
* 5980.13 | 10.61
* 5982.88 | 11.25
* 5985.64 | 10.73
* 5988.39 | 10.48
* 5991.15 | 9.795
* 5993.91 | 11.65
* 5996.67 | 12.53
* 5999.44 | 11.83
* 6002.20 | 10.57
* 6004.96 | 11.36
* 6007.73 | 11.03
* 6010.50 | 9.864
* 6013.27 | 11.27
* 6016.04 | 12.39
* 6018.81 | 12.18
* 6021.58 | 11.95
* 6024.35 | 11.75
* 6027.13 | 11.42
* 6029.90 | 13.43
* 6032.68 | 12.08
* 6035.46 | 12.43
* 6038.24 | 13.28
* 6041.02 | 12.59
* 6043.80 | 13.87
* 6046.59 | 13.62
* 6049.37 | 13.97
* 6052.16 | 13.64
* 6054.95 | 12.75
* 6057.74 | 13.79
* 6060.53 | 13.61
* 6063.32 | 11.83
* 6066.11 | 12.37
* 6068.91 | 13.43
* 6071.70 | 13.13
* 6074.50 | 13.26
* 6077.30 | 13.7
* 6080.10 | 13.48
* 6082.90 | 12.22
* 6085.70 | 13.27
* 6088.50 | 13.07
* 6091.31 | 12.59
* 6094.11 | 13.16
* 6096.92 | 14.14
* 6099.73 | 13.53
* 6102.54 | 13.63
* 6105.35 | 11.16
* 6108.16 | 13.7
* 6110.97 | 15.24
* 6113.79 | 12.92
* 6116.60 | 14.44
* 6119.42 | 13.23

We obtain 12.9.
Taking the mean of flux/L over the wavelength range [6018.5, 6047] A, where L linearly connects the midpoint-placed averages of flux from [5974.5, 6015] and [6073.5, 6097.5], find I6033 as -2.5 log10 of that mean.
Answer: -0.07 mag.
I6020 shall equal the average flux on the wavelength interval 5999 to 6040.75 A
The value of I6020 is 11.8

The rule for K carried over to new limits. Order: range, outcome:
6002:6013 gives 10.8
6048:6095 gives 13.1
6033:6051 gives 13.2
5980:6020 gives 11.2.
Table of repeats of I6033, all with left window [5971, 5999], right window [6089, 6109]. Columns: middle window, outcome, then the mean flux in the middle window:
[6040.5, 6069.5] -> -0.09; 13.2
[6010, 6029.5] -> -0.02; 11.7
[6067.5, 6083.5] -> -0.05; 13.2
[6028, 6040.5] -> -0.08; 12.7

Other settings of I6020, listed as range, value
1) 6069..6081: 13.4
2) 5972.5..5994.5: 10.5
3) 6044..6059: 13.6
